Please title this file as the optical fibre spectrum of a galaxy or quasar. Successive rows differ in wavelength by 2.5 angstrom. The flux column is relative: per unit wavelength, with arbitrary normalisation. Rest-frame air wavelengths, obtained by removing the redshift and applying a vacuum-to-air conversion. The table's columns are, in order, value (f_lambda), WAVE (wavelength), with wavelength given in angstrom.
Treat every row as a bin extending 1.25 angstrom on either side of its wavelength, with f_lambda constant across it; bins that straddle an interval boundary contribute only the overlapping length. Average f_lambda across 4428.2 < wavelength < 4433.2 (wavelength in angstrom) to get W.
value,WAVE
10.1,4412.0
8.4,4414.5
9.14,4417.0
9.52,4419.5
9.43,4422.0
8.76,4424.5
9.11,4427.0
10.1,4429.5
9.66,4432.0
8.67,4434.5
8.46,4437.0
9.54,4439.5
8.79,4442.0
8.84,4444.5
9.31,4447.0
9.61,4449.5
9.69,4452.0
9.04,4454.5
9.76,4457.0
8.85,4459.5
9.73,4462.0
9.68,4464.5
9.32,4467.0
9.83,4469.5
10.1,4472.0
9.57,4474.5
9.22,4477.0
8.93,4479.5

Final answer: 9.87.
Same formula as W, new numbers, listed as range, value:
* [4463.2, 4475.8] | 9.7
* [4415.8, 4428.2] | 9.19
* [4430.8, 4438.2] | 8.93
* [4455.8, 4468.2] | 9.47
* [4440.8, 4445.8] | 8.82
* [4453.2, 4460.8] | 9.22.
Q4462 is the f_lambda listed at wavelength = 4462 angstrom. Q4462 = 9.73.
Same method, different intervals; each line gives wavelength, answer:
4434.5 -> 8.67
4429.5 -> 10.1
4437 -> 8.46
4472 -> 10.1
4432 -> 9.66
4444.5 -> 8.84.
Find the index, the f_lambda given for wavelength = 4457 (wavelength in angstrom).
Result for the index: 9.76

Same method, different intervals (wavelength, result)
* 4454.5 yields 9.04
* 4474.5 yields 9.57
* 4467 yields 9.32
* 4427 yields 9.11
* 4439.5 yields 9.54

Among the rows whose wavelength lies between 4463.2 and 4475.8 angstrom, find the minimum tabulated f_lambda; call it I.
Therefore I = 9.32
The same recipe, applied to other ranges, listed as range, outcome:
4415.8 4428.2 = 8.76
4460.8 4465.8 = 9.68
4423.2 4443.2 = 8.46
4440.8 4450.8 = 8.79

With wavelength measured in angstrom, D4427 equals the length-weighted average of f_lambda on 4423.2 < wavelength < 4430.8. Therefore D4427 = 9.33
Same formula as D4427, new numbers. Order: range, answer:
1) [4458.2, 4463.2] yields 9.29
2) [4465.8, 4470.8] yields 9.58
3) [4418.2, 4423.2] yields 9.47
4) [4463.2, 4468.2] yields 9.5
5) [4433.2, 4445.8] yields 8.86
